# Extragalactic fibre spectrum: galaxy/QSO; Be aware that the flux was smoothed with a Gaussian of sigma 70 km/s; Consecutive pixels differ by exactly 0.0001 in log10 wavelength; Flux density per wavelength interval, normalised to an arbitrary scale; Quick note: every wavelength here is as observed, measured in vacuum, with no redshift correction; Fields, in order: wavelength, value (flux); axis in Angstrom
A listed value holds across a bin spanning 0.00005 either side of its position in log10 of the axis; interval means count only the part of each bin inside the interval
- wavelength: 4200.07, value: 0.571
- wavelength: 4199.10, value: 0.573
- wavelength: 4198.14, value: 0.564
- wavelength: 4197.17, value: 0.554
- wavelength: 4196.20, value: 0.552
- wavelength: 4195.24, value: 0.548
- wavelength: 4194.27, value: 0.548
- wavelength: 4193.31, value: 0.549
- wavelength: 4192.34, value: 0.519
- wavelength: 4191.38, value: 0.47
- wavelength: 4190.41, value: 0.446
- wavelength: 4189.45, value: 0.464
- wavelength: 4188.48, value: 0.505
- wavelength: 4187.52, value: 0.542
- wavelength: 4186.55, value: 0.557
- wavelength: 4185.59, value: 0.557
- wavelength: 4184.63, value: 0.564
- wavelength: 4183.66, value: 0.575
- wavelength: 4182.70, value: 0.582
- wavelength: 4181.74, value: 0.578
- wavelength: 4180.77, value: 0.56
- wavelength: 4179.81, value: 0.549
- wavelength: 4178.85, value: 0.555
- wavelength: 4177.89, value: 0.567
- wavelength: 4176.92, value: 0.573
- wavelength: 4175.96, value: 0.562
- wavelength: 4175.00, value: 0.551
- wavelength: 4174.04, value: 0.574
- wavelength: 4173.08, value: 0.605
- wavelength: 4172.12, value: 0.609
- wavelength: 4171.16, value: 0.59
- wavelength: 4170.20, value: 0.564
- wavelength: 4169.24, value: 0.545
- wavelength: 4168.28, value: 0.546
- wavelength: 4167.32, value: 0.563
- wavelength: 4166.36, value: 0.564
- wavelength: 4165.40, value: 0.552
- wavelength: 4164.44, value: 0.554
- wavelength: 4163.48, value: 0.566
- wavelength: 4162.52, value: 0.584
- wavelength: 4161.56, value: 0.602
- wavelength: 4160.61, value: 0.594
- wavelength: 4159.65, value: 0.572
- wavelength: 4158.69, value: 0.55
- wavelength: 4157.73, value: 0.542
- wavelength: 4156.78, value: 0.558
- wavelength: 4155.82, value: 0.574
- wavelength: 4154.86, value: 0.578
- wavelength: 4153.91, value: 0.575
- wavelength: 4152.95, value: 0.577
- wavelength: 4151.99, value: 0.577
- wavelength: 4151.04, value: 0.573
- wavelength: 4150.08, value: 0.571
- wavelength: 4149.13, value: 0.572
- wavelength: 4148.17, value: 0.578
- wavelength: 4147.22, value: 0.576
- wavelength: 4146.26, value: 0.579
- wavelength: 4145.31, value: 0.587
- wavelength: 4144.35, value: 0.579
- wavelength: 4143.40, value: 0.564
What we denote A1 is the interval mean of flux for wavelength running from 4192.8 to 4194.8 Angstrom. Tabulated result 0.547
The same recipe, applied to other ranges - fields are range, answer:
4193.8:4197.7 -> 0.55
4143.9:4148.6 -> 0.58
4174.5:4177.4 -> 0.563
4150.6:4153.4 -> 0.576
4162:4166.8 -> 0.564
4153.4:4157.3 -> 0.572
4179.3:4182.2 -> 0.562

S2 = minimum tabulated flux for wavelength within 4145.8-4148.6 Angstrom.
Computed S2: 0.576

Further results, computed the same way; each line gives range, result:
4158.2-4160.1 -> 0.55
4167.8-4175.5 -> 0.545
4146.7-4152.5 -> 0.571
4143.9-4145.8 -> 0.579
